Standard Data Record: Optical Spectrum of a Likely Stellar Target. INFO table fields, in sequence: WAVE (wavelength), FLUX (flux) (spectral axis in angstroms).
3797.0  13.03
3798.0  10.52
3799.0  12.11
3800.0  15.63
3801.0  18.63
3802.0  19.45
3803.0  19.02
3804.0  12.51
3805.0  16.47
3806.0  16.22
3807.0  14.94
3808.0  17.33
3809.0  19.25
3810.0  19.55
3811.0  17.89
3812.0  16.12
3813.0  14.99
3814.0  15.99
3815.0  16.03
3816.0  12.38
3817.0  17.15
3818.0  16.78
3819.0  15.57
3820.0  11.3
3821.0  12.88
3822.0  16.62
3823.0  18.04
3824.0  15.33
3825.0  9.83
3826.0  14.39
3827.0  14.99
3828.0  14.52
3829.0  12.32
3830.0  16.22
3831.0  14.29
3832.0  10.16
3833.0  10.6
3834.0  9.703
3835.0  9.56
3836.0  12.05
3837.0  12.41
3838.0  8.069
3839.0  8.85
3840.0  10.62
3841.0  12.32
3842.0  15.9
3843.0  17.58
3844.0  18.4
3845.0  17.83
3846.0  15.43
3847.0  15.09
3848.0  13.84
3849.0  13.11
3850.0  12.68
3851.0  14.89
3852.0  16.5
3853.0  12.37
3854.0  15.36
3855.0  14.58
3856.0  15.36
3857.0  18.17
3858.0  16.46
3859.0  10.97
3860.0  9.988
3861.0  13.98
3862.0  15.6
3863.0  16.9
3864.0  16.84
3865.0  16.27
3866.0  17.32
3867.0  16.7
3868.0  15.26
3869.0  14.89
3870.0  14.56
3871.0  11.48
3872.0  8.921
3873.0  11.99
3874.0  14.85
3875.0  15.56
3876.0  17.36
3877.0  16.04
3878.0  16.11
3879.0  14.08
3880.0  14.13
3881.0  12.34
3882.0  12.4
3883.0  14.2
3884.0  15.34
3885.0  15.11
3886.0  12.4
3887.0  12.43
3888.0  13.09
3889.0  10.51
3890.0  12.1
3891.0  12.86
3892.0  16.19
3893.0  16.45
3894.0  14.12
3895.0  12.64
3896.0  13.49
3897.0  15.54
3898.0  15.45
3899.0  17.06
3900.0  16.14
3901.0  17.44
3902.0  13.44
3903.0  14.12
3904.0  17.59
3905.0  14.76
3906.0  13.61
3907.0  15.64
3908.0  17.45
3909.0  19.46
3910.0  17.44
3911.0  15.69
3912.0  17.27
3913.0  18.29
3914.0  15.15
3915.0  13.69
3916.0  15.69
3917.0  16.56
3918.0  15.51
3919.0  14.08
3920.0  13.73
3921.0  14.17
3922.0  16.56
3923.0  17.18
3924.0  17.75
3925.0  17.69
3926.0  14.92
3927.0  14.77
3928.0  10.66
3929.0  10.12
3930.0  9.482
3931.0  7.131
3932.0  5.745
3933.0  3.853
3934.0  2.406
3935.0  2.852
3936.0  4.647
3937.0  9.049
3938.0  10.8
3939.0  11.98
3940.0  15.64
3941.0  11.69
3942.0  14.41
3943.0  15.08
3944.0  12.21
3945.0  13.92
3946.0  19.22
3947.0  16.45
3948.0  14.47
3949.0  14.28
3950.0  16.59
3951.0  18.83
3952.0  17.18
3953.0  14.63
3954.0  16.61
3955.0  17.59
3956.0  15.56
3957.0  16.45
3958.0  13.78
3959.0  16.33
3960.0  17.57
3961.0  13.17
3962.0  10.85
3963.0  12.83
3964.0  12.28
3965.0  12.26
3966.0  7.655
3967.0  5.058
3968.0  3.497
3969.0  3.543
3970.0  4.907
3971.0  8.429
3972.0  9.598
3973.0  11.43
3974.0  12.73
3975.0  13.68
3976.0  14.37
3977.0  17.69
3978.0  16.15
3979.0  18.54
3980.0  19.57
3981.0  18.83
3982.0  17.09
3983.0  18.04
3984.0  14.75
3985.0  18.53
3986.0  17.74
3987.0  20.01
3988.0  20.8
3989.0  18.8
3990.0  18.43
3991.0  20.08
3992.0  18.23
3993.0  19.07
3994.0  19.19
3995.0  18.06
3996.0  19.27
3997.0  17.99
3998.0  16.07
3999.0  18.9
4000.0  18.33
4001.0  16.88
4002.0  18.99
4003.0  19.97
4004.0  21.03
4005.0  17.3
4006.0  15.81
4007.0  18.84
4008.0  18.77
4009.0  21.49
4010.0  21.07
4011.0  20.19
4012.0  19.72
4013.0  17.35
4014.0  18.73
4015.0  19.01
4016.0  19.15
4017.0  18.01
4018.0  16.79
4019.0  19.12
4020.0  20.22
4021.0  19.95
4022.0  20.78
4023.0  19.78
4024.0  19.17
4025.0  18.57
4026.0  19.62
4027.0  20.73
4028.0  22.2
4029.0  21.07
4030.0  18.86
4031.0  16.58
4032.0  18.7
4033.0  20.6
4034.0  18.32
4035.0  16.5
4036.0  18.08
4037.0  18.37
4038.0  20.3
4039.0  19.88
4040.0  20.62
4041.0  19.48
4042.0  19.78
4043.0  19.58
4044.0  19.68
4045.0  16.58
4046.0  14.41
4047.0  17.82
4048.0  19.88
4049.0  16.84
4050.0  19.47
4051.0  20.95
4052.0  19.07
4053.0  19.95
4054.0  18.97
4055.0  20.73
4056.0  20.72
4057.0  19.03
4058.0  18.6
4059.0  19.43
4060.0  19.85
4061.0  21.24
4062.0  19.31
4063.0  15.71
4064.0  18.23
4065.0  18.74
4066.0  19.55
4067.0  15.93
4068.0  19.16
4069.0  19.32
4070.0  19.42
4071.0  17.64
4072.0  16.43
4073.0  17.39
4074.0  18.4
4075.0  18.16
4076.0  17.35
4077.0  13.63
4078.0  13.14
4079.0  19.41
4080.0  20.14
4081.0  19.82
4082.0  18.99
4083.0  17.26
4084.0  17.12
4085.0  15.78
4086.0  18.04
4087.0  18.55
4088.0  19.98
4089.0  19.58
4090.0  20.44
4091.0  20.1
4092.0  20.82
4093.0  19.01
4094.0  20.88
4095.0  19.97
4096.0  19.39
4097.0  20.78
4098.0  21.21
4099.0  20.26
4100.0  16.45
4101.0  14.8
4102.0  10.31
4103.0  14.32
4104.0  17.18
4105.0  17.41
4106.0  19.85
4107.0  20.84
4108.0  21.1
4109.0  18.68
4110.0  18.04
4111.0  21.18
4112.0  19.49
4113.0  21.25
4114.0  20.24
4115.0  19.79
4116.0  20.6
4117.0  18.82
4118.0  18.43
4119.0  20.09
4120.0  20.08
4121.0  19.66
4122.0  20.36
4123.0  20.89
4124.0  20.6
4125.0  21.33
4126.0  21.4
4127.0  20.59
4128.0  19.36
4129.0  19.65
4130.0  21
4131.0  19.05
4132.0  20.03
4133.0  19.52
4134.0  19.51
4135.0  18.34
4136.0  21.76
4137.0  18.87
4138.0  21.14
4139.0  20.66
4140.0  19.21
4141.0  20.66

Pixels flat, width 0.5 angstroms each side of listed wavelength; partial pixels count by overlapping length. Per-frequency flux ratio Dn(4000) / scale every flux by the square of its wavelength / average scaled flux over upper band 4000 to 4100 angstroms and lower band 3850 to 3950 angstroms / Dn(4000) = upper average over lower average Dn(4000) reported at 1.45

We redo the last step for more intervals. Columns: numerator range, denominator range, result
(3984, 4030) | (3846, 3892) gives 1.43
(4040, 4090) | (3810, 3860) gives 1.47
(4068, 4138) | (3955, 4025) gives 1.22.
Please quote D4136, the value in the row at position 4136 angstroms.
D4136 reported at 21.76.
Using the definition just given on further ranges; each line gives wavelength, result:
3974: 12.73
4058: 18.6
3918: 15.51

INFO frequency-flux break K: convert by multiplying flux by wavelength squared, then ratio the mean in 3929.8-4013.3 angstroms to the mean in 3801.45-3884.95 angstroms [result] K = 1.1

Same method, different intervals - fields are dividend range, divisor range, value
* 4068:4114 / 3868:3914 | 1.39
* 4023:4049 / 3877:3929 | 1.36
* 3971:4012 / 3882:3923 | 1.23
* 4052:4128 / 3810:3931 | 1.46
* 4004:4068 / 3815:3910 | 1.45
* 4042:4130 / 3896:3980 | 1.50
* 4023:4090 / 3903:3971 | 1.50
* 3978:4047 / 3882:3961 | 1.40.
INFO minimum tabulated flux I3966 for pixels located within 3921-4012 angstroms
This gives 2.406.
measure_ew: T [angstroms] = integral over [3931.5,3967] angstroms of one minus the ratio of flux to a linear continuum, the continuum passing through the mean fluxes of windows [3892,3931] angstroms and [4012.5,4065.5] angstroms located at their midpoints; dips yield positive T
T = 8.0 angstroms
